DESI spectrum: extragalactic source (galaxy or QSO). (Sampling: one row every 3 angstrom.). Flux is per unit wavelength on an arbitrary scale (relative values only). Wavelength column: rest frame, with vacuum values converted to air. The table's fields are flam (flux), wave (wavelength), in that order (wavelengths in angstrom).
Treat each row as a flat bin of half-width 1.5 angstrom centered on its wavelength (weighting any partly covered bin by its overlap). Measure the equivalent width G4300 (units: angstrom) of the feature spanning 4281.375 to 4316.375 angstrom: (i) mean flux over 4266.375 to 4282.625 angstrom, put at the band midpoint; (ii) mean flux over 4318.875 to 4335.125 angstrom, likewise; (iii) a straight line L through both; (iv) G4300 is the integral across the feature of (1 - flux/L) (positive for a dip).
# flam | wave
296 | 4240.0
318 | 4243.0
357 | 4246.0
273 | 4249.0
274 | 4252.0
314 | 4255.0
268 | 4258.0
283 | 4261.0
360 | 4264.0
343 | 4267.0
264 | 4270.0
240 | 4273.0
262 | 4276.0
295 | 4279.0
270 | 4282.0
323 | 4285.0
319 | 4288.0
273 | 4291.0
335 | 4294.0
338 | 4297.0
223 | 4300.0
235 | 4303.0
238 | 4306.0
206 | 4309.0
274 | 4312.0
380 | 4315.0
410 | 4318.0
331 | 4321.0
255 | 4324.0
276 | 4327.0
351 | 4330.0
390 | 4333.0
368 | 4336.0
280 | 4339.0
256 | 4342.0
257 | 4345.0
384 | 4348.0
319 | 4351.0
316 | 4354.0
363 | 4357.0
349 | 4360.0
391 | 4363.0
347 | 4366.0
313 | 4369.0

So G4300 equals 1.6 angstrom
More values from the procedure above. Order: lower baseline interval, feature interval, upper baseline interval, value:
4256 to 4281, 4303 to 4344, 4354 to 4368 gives 2.9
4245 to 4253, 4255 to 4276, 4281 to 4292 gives 0.5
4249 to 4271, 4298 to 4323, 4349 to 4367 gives 2.9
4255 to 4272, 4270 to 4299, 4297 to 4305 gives -2.2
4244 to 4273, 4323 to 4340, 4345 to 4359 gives 0.3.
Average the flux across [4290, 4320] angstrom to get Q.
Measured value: 292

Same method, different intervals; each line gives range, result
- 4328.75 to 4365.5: 336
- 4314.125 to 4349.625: 327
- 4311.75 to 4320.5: 363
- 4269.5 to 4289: 282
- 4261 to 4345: 299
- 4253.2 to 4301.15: 295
